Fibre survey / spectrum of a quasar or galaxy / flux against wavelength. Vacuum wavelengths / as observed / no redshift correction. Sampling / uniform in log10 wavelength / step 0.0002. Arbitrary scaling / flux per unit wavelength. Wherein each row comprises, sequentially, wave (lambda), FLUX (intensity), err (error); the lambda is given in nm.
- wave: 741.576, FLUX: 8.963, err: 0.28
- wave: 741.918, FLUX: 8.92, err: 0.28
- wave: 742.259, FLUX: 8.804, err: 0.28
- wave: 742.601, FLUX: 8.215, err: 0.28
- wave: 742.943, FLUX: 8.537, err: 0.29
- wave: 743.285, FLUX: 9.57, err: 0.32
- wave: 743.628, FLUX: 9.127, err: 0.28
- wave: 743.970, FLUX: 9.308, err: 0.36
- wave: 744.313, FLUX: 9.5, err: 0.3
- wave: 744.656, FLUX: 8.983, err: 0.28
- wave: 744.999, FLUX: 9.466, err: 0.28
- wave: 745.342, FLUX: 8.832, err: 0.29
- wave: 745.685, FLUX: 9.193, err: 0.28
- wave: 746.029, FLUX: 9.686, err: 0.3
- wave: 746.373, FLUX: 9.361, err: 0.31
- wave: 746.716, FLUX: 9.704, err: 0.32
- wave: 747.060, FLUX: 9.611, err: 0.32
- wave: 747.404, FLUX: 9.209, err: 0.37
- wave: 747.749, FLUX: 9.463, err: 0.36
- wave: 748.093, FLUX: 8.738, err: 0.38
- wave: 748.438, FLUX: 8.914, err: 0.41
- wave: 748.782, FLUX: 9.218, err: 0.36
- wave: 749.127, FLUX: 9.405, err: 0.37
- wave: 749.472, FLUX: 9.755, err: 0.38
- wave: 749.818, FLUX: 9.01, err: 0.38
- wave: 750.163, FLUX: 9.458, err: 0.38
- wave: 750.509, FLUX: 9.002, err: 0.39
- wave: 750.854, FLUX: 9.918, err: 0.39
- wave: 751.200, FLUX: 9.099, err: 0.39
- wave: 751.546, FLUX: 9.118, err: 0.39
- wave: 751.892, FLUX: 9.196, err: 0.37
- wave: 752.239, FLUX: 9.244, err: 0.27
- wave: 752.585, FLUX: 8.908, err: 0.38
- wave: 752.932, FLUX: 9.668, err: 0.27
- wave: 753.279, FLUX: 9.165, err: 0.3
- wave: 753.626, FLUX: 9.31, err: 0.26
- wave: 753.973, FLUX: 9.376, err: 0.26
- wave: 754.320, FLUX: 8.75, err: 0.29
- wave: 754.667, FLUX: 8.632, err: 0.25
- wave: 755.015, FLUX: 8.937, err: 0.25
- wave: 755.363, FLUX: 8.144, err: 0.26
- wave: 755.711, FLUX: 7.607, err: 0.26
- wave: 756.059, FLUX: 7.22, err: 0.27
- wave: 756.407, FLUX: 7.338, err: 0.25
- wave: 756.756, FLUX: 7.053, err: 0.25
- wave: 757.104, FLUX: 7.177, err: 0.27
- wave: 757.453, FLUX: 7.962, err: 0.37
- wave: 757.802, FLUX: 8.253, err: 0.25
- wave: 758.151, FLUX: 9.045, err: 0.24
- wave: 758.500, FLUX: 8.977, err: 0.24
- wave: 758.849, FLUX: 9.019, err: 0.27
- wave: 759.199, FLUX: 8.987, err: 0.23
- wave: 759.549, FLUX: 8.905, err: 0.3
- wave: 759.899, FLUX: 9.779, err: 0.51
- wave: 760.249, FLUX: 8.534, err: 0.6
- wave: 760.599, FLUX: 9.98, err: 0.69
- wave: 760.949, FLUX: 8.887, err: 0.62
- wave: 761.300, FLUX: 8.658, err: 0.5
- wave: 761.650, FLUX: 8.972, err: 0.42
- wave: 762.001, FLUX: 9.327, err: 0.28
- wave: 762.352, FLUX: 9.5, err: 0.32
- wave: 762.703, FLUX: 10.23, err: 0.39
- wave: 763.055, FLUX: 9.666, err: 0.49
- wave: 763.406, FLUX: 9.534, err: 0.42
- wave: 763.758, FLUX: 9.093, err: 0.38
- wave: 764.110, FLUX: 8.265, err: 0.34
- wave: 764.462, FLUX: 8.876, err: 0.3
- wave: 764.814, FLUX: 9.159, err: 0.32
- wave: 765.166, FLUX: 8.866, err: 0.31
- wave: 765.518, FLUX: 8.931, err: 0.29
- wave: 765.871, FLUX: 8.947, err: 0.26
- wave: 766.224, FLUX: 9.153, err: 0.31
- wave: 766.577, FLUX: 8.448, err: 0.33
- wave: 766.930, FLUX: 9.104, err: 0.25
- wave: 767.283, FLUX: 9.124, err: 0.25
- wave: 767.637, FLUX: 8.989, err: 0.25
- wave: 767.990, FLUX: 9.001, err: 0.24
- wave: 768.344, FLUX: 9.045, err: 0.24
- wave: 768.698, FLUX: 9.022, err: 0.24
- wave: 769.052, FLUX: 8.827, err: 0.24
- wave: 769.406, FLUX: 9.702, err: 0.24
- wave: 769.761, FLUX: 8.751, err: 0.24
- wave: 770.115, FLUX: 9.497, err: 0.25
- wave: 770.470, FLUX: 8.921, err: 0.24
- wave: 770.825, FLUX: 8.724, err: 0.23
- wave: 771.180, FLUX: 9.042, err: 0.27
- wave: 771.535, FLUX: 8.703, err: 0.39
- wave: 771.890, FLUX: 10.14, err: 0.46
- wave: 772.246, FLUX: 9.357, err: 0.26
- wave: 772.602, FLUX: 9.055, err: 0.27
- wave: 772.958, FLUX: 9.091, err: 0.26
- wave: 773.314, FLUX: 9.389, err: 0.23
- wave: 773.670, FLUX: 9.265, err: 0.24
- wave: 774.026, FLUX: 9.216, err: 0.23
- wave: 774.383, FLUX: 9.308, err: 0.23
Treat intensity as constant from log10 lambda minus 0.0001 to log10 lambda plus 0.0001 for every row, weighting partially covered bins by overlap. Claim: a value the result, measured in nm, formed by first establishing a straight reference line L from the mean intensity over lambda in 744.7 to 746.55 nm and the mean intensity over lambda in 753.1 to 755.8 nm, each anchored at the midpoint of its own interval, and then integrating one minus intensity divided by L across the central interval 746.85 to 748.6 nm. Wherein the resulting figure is -0.01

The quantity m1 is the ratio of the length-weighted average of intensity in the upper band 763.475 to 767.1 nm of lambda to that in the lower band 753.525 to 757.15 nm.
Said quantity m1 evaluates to 1.09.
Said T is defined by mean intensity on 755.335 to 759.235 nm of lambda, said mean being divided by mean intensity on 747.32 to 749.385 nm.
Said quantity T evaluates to 0.87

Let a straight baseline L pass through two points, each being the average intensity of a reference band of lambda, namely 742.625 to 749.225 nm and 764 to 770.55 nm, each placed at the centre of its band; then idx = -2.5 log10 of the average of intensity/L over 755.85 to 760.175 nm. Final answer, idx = 0.10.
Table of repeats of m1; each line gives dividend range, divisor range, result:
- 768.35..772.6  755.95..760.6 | 1.09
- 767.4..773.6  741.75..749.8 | 0.99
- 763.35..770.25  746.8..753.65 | 0.97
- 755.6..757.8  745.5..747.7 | 0.79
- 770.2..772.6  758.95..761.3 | 1.00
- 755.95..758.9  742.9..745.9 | 0.87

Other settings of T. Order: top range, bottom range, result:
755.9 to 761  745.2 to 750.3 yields 0.91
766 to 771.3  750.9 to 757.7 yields 1.06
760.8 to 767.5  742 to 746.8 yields 0.99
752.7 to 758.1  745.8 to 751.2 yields 0.89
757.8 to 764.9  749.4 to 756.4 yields 1.02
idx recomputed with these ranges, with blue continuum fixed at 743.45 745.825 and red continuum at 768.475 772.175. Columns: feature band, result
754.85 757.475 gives 0.20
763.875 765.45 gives 0.04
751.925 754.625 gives 0.00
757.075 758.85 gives 0.09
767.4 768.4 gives 0.02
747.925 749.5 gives 0.00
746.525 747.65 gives -0.04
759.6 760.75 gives -0.02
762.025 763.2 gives -0.07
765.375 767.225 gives 0.03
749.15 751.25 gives -0.02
